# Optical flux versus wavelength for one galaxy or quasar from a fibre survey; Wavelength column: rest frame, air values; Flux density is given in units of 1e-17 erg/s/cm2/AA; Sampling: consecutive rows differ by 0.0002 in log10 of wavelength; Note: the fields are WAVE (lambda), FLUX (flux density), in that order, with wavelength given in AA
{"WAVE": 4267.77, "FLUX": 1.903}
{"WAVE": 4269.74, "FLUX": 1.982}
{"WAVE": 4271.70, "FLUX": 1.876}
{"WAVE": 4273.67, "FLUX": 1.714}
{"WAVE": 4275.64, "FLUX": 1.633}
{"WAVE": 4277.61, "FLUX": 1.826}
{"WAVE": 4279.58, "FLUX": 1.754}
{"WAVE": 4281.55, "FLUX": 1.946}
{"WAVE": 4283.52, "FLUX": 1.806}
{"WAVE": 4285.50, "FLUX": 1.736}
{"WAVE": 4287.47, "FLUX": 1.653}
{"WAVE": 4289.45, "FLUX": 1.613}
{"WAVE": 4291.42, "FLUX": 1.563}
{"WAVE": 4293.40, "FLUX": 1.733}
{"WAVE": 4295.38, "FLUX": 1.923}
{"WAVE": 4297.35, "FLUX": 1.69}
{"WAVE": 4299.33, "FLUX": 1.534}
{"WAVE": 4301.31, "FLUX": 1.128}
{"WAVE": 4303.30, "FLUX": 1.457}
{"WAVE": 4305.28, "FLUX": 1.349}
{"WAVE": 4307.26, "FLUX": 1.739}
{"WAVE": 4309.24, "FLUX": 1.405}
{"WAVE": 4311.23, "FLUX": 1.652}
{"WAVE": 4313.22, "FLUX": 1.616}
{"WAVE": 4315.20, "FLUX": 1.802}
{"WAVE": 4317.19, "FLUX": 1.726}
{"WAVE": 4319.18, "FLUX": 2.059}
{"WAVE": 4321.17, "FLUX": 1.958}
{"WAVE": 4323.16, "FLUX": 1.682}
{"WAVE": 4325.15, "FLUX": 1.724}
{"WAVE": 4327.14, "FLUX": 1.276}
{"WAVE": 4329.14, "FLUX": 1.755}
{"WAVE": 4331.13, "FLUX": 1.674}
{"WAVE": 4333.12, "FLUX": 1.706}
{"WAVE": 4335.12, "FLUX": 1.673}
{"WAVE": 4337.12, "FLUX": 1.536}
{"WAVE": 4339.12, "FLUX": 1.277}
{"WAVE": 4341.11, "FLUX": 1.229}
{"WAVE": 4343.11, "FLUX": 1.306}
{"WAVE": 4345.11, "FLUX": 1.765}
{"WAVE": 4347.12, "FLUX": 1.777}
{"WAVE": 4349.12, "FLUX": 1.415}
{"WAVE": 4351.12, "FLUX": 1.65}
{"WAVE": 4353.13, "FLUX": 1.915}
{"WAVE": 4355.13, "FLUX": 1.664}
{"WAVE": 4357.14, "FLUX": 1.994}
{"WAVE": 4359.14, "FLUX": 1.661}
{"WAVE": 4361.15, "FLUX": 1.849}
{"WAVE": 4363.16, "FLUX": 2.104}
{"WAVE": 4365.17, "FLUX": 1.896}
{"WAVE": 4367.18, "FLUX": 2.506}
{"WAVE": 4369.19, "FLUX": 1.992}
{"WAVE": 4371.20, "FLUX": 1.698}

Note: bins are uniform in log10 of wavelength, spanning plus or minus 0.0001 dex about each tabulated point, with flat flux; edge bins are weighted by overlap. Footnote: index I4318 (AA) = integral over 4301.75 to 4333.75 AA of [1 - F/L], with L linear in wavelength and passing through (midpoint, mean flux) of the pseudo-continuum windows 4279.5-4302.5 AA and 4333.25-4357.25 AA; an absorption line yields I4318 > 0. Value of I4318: -0.5 AA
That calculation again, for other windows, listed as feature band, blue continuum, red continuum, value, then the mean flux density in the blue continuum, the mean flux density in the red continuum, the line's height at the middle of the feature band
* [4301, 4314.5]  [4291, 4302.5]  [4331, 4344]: 0.5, 1.59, 1.48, 1.56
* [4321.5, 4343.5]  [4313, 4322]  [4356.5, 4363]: 3.6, 1.85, 1.86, 1.85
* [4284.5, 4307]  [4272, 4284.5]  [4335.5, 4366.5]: 2.2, 1.79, 1.68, 1.76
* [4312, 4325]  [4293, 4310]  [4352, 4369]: -1.1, 1.55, 1.95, 1.66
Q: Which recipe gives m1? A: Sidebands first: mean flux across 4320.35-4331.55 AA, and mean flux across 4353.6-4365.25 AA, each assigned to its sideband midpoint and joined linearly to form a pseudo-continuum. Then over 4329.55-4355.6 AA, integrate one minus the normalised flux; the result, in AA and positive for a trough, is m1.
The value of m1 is 2.7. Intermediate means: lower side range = 1.67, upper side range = 1.86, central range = 1.59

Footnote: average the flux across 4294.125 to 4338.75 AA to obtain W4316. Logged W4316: 1.63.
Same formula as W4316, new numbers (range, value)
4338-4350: 1.46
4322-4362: 1.63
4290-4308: 1.57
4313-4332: 1.73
